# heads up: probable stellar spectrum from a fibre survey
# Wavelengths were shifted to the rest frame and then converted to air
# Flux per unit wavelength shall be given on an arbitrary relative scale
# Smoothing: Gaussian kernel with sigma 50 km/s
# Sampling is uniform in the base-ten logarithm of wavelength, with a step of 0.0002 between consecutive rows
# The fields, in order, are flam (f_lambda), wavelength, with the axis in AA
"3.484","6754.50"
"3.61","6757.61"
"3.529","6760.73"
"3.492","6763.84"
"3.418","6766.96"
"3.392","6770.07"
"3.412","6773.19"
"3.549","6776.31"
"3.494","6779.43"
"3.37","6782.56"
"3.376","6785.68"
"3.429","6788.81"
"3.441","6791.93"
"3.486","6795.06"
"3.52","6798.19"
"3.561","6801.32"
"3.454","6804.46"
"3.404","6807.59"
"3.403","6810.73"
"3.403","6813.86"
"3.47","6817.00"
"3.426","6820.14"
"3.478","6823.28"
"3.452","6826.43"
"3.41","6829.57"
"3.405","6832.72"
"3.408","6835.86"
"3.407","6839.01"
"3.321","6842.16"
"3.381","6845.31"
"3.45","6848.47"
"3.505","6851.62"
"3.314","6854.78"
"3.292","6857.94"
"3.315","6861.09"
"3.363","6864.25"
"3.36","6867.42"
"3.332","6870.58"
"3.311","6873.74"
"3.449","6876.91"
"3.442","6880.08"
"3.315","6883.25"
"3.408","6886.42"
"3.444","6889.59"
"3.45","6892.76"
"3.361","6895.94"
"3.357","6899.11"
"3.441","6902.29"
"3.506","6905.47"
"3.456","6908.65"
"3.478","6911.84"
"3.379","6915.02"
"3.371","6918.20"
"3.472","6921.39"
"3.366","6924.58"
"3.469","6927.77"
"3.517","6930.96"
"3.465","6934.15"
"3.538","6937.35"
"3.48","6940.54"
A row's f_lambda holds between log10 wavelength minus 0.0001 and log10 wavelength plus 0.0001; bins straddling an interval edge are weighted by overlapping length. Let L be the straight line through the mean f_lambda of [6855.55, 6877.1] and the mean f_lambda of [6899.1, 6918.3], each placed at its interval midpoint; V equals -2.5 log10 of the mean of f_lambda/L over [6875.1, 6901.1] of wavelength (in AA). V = 0.00 mag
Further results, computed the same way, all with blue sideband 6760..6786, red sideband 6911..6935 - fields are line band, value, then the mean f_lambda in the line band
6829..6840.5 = 0.01 mag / 3.41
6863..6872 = 0.03 mag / 3.35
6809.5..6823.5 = 0.00 mag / 3.43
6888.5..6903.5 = 0.01 mag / 3.41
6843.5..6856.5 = 0.01 mag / 3.41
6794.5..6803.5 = -0.02 mag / 3.52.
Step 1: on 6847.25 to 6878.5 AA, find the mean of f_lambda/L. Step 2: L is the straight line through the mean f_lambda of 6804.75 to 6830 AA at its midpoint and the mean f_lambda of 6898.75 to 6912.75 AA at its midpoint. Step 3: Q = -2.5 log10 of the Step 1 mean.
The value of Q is 0.024 mag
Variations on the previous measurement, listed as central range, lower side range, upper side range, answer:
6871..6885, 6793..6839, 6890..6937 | 0.02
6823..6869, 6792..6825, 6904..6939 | 0.02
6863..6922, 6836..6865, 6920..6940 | 0.01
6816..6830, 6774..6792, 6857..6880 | -0.02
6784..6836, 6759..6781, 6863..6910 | 0.00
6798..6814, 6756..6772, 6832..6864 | -0.01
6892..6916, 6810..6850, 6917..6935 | 0.00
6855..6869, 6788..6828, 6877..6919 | 0.03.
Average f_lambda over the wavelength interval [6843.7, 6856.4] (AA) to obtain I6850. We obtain 3.41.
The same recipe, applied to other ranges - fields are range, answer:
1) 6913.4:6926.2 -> 3.4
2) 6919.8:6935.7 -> 3.46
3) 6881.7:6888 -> 3.36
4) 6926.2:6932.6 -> 3.49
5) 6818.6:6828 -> 3.45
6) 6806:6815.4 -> 3.41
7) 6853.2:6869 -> 3.33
